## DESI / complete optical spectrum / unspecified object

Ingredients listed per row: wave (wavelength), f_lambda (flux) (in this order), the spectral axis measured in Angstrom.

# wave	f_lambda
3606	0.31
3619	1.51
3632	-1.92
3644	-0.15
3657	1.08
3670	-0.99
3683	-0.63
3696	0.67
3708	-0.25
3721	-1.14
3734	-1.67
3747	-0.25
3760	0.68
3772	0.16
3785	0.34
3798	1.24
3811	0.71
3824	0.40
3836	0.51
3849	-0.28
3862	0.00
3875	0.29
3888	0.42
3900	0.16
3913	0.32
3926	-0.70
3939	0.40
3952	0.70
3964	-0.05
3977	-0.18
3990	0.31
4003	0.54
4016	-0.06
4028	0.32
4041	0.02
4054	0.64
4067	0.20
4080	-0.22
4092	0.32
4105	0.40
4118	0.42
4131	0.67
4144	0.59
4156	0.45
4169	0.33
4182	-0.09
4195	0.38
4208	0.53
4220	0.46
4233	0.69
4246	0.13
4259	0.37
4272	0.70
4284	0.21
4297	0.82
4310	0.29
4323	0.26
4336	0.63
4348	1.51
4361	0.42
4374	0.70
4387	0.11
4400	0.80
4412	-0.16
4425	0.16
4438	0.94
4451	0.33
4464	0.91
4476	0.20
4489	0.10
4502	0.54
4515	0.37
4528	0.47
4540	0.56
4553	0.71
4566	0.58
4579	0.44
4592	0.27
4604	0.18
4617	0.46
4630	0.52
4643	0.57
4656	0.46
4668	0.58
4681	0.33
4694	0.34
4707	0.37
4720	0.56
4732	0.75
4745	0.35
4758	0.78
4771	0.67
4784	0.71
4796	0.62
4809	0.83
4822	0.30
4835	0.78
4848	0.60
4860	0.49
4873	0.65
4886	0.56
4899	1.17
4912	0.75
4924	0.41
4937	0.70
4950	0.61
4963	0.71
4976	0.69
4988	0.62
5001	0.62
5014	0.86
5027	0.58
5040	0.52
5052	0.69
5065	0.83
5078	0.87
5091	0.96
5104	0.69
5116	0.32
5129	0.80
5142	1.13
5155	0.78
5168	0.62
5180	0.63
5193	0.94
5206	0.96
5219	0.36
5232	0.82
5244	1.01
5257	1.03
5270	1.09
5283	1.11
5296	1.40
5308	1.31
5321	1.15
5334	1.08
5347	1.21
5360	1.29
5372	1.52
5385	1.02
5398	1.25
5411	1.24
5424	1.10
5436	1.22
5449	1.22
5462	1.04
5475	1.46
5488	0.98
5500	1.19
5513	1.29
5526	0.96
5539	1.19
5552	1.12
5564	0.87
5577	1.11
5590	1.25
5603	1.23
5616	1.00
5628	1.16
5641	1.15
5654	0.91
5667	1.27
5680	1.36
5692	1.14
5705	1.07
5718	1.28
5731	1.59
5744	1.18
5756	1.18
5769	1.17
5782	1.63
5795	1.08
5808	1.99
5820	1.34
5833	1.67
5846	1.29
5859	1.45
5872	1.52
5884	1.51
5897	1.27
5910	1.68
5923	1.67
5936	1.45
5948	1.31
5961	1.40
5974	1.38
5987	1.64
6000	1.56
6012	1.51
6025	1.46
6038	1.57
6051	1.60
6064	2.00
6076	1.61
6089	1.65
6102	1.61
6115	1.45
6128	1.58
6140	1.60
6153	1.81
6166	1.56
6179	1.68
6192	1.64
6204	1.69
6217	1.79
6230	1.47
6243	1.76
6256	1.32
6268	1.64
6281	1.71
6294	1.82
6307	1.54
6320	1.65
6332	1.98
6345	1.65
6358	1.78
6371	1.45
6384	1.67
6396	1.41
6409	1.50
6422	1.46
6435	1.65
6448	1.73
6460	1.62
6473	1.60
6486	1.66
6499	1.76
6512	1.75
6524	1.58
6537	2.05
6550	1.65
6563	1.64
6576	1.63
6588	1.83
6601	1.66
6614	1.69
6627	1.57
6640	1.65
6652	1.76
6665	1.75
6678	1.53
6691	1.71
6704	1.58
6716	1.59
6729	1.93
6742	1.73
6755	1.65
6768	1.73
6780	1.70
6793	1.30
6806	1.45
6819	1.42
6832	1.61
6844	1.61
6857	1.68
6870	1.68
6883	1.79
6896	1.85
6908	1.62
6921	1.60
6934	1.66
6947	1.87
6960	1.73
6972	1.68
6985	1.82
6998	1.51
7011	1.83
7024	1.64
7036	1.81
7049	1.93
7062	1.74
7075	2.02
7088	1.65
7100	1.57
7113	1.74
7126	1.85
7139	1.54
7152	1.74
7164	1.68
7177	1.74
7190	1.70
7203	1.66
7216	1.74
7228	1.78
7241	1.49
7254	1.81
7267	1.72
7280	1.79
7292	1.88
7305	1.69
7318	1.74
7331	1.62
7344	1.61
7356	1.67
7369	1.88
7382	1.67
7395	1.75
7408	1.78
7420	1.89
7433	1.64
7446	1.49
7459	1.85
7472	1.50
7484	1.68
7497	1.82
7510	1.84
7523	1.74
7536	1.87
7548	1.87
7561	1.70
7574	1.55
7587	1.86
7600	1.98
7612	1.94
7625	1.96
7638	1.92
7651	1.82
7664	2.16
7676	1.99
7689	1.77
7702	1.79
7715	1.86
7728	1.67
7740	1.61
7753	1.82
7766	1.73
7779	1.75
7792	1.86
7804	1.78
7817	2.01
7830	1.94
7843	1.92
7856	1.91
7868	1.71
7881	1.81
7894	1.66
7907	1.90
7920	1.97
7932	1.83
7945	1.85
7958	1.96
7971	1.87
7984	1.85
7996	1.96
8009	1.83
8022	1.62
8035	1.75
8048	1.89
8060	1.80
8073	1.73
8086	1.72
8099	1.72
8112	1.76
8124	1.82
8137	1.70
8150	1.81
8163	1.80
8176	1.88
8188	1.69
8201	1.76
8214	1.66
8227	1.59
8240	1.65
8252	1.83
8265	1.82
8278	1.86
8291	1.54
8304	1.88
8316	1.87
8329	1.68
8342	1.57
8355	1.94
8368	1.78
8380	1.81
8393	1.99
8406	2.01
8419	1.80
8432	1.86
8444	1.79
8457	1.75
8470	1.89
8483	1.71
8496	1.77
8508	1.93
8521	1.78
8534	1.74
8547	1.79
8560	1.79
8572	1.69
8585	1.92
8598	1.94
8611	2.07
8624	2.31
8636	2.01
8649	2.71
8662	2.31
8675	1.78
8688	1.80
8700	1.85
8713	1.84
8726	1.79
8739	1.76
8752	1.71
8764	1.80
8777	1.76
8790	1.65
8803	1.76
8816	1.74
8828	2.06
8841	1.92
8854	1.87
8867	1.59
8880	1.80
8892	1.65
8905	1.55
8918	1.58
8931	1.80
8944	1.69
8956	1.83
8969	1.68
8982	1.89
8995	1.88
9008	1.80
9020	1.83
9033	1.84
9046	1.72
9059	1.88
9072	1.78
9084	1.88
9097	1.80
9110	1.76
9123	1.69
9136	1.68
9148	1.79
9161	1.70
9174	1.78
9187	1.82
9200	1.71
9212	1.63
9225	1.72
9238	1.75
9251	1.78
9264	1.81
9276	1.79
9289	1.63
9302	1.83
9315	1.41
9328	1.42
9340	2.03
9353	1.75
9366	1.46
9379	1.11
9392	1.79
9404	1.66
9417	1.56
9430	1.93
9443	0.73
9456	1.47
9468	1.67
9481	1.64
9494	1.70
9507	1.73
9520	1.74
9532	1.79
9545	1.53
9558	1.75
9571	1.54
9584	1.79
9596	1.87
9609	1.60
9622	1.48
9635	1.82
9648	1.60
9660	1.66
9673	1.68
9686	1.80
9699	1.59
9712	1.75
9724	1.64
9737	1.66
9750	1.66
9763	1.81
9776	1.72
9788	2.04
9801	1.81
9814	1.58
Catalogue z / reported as 0.314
